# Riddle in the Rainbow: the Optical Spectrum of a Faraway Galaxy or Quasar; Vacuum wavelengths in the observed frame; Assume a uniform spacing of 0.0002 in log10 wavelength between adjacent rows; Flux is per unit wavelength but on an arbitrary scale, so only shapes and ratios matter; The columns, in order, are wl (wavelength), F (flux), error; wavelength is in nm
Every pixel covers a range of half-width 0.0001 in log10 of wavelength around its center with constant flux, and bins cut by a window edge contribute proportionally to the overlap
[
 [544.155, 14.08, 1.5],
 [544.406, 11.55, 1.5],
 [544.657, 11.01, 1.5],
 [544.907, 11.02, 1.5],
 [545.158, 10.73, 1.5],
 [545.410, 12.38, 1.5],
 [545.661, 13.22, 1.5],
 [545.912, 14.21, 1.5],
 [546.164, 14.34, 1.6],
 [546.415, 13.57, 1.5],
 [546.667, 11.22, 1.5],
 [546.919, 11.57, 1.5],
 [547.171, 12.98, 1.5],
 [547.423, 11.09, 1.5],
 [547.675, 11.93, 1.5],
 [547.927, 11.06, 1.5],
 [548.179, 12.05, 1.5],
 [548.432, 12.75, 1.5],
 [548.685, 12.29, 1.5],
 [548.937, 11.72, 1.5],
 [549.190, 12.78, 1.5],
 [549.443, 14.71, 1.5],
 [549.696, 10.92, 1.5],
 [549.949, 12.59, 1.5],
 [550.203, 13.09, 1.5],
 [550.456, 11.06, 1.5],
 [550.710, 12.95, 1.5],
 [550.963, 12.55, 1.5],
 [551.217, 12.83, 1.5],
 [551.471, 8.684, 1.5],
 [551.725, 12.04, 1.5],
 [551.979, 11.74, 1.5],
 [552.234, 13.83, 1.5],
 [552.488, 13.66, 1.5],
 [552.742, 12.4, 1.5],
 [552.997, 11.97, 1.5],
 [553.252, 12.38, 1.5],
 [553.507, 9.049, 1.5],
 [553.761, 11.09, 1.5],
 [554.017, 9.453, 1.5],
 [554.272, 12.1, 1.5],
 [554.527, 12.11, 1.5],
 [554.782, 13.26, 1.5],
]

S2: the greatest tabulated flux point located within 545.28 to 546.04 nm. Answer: 14.21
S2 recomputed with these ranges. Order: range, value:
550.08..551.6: 13.09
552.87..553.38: 12.38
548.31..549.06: 12.75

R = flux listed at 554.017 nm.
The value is 9.453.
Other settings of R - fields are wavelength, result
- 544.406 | 11.55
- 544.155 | 14.08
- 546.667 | 11.22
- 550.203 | 13.09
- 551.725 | 12.04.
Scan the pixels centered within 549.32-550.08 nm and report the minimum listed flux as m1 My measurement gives 10.92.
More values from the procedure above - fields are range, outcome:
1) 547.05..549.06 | 11.06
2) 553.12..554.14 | 9.049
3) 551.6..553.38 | 11.74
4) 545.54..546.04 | 13.22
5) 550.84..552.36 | 8.684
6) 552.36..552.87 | 12.4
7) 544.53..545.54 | 10.73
